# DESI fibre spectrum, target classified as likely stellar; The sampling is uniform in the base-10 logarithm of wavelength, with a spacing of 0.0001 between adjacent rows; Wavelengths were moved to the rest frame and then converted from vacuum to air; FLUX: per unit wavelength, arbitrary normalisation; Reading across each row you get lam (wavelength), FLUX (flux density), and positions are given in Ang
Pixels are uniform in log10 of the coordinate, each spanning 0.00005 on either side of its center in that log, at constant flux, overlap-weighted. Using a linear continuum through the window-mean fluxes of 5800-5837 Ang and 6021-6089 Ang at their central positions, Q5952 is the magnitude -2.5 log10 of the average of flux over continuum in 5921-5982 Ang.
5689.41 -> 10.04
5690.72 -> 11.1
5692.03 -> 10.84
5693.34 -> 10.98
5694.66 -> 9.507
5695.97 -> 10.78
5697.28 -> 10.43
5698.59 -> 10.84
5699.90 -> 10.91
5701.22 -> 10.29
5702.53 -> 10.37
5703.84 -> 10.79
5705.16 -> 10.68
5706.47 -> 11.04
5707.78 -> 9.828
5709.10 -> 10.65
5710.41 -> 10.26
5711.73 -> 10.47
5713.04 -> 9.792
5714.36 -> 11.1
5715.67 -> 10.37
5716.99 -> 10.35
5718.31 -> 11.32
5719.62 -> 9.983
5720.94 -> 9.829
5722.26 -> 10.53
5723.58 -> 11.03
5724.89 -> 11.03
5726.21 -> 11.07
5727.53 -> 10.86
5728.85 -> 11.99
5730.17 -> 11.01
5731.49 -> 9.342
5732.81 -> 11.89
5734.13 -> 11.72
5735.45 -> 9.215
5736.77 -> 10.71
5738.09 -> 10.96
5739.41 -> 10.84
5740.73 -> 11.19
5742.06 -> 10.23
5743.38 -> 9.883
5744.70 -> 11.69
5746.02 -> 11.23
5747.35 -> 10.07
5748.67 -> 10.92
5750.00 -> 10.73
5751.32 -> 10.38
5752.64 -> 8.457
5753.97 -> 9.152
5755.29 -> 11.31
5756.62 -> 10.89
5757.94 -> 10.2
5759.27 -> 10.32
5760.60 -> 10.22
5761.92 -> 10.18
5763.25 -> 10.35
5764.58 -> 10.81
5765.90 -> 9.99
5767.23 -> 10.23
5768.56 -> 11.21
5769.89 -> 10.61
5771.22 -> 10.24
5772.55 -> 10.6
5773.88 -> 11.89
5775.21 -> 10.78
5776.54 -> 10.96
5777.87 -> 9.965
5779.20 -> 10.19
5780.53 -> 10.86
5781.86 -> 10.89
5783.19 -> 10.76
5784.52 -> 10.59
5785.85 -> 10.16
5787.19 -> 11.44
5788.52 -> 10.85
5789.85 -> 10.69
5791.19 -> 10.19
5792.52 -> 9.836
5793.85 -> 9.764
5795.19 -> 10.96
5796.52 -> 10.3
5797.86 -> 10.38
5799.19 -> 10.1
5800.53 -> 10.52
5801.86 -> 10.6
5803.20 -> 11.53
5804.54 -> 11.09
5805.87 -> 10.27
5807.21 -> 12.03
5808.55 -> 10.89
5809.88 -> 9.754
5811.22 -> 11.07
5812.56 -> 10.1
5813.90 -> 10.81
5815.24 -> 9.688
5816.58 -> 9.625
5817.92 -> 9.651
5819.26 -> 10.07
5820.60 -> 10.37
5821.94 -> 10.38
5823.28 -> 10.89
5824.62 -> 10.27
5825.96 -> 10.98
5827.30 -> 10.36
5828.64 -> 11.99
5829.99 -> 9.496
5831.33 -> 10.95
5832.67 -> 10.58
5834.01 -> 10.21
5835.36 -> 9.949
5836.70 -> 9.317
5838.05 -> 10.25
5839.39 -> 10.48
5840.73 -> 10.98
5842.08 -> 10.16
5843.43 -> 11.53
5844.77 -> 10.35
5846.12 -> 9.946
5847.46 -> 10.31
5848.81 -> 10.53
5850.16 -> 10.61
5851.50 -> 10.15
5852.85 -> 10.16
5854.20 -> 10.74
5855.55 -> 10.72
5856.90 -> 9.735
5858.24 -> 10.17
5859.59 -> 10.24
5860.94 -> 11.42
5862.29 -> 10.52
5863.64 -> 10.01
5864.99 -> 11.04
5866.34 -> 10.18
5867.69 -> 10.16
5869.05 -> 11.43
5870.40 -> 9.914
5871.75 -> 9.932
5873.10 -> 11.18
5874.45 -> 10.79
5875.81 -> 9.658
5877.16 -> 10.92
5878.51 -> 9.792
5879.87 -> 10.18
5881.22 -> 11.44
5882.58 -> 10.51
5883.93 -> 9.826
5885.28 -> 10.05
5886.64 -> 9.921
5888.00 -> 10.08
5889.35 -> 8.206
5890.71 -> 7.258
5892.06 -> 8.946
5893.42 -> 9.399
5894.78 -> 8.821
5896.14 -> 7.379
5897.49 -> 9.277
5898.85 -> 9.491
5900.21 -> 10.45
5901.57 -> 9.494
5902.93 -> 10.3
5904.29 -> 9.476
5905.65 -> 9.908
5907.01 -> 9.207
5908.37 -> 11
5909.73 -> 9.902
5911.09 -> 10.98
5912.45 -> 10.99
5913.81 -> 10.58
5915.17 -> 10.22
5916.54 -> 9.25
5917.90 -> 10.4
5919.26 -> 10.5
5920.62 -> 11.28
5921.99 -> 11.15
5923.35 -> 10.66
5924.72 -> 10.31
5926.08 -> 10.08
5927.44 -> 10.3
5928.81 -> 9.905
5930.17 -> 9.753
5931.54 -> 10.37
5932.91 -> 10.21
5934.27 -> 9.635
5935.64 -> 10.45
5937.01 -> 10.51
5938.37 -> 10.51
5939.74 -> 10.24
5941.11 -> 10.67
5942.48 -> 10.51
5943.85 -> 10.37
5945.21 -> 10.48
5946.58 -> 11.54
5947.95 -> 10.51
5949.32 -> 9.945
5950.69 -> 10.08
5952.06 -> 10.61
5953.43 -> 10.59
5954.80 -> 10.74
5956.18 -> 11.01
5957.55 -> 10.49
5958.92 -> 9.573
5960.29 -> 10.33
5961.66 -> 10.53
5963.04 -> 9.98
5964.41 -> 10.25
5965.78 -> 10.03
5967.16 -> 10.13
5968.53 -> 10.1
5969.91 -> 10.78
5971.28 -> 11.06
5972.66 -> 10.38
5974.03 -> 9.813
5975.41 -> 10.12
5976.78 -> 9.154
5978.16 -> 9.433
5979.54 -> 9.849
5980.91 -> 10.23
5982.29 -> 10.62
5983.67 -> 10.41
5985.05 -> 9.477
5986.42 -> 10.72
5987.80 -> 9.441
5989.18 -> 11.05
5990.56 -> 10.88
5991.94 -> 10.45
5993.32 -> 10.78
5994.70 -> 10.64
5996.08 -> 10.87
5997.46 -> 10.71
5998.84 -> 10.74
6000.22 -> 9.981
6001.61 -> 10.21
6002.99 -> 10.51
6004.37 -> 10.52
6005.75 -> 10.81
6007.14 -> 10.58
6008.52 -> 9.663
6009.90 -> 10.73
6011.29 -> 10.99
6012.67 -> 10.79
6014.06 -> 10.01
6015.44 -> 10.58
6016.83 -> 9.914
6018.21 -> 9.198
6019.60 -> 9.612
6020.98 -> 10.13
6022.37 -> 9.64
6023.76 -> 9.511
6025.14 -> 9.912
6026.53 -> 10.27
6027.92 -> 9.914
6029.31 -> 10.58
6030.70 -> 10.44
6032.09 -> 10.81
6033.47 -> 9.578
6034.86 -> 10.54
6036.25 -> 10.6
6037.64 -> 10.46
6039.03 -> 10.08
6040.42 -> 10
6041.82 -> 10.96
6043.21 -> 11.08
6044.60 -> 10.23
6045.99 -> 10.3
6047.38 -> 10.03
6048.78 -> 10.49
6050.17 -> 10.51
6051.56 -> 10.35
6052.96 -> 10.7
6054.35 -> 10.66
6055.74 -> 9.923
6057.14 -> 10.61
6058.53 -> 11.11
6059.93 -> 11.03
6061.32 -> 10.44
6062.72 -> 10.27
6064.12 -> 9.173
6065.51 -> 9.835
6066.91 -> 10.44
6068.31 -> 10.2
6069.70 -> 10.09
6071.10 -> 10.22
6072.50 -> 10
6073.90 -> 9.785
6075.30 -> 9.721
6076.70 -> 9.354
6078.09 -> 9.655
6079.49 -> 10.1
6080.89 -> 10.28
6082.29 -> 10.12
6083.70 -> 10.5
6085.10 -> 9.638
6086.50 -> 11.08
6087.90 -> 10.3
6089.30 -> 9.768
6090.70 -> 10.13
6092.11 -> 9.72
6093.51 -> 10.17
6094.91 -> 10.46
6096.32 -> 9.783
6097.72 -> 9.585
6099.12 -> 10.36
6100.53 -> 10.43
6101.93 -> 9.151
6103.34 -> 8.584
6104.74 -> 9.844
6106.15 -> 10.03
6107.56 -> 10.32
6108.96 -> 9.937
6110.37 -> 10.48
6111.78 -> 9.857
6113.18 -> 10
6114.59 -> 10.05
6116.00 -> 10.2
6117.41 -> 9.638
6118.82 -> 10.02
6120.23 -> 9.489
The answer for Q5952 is 0.004 mag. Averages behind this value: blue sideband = 10.5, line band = 10.3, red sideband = 10.2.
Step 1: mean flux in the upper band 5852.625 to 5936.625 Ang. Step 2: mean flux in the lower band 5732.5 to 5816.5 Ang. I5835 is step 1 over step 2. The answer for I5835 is 0.96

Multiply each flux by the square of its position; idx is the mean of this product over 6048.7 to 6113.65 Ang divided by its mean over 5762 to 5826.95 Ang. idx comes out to 1.06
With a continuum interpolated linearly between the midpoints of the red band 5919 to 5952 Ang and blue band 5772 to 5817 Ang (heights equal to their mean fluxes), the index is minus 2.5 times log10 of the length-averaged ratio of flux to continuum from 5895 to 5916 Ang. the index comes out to 0.06 mag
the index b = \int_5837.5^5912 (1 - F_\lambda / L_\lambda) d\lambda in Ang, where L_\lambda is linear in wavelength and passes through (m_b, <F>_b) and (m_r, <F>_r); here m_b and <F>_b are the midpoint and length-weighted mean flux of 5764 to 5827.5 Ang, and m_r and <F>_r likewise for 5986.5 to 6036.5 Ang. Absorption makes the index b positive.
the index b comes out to 2.6 Ang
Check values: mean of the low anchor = 10.5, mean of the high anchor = 10.3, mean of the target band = 10.1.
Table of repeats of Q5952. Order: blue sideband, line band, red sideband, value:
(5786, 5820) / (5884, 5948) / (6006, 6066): 0.04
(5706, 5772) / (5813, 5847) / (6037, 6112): 0.01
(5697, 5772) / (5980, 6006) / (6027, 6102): -0.02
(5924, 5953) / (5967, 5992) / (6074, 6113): 0.00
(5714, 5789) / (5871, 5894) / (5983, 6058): 0.06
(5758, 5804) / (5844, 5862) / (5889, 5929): -0.03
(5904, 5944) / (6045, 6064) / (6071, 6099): -0.04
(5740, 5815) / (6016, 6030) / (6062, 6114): 0.02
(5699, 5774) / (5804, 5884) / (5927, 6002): 0.00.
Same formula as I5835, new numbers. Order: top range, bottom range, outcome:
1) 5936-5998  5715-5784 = 0.98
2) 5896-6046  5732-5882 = 0.98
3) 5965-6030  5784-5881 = 0.98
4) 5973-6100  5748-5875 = 0.98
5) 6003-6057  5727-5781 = 0.97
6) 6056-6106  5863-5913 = 1.01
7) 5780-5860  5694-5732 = 0.99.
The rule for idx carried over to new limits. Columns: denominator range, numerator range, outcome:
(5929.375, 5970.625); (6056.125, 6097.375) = 1.02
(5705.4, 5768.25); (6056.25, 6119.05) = 1.07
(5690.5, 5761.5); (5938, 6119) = 1.07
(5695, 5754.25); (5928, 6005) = 1.06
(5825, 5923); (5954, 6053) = 1.06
